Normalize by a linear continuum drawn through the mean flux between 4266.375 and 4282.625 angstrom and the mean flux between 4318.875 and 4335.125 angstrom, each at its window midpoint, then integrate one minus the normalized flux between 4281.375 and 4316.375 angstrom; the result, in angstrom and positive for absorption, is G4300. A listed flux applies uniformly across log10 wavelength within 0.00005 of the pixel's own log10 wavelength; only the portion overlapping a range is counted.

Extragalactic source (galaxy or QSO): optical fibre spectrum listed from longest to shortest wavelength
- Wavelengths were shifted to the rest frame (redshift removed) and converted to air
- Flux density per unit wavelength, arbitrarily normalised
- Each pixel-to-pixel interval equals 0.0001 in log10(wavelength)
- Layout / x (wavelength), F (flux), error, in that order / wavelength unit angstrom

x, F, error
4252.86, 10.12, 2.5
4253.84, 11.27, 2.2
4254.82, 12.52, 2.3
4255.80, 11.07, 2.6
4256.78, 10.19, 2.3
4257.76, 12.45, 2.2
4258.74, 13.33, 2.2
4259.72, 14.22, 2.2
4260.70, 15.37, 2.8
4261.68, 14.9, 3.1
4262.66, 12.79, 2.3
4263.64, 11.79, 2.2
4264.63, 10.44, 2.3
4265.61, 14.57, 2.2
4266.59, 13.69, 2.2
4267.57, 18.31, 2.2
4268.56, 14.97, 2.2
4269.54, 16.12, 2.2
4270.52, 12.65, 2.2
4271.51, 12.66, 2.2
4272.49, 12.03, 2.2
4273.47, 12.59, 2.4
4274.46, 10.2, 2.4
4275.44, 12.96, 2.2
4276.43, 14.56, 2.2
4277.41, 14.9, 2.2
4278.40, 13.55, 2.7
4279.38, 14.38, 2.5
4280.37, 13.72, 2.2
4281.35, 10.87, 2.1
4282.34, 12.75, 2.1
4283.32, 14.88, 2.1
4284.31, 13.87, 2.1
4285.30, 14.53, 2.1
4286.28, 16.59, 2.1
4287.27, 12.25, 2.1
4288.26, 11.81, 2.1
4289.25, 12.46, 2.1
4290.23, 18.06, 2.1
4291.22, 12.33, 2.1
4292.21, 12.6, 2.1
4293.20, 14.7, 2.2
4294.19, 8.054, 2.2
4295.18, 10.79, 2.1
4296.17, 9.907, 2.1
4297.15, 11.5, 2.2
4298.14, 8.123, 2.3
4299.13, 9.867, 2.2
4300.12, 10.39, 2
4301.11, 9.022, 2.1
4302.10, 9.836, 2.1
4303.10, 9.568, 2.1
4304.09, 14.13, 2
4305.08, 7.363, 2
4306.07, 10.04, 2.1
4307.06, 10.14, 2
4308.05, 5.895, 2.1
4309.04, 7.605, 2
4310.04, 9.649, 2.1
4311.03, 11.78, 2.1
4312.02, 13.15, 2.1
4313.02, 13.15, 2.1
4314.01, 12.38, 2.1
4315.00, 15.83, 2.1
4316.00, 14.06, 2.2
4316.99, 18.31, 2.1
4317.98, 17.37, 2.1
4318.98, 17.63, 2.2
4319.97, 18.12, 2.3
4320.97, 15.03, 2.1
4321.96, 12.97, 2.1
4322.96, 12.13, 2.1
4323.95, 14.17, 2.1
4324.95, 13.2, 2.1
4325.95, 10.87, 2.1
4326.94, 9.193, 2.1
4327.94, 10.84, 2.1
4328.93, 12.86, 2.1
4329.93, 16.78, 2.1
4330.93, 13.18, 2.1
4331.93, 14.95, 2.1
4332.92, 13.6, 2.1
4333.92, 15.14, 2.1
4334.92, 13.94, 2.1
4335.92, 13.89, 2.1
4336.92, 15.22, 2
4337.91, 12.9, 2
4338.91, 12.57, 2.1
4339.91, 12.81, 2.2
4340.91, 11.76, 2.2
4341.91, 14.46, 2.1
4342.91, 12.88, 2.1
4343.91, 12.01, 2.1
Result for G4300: 5.1 angstrom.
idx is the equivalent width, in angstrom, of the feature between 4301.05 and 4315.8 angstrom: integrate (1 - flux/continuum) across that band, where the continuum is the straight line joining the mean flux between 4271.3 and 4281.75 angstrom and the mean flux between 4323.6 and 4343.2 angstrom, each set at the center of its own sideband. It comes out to 2.68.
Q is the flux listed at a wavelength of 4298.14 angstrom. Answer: 8.123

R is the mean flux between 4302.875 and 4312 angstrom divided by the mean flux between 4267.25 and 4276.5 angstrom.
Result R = 0.7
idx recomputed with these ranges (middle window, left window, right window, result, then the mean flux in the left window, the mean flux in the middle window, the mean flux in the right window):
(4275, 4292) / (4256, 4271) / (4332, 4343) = -0.1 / 13.7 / 13.8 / 13.6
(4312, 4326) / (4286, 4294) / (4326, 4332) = -2.0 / 13.5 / 14.7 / 12.7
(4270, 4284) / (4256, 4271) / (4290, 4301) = -0.5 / 13.7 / 13.1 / 11.2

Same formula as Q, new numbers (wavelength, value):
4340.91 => 11.76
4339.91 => 12.81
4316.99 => 18.31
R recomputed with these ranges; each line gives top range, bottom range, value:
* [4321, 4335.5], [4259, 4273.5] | 0.95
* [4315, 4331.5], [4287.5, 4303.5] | 1.27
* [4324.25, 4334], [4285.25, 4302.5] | 1.10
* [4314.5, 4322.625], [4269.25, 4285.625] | 1.21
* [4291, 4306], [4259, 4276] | 0.77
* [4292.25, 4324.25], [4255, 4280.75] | 0.89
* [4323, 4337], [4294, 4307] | 1.34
